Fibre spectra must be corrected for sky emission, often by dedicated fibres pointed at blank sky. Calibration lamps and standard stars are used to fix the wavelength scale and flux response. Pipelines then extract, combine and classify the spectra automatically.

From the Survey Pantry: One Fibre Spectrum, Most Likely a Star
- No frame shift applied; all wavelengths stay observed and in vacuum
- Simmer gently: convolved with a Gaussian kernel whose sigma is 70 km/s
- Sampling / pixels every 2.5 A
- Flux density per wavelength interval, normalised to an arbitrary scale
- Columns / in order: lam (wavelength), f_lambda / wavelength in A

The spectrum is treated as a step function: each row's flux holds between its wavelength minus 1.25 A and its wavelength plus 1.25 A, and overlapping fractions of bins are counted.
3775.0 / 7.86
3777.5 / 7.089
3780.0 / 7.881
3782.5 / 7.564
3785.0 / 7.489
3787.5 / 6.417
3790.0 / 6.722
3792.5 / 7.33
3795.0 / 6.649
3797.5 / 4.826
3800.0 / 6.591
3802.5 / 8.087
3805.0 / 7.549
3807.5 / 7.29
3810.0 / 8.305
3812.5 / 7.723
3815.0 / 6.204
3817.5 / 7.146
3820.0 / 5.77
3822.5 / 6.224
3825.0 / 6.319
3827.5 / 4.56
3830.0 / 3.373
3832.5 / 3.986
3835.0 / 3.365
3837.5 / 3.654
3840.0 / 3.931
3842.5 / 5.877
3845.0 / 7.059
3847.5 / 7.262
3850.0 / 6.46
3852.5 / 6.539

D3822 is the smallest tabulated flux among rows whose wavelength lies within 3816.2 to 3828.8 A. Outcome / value 4.56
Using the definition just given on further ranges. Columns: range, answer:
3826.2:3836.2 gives 3.365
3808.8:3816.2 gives 6.204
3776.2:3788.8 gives 6.417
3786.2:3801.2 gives 4.826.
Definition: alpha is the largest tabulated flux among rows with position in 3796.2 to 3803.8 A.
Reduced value 8.087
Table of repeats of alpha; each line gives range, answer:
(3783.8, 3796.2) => 7.489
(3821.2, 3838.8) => 6.319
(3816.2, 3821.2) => 7.146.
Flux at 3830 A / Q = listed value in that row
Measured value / 3.373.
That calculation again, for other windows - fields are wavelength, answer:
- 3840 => 3.931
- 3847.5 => 7.262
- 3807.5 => 7.29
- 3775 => 7.86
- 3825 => 6.319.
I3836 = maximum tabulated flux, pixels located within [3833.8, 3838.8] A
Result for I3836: 3.654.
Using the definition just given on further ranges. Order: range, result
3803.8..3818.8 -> 8.305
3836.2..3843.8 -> 5.877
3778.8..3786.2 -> 7.881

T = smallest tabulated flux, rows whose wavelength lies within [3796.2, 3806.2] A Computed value 4.826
